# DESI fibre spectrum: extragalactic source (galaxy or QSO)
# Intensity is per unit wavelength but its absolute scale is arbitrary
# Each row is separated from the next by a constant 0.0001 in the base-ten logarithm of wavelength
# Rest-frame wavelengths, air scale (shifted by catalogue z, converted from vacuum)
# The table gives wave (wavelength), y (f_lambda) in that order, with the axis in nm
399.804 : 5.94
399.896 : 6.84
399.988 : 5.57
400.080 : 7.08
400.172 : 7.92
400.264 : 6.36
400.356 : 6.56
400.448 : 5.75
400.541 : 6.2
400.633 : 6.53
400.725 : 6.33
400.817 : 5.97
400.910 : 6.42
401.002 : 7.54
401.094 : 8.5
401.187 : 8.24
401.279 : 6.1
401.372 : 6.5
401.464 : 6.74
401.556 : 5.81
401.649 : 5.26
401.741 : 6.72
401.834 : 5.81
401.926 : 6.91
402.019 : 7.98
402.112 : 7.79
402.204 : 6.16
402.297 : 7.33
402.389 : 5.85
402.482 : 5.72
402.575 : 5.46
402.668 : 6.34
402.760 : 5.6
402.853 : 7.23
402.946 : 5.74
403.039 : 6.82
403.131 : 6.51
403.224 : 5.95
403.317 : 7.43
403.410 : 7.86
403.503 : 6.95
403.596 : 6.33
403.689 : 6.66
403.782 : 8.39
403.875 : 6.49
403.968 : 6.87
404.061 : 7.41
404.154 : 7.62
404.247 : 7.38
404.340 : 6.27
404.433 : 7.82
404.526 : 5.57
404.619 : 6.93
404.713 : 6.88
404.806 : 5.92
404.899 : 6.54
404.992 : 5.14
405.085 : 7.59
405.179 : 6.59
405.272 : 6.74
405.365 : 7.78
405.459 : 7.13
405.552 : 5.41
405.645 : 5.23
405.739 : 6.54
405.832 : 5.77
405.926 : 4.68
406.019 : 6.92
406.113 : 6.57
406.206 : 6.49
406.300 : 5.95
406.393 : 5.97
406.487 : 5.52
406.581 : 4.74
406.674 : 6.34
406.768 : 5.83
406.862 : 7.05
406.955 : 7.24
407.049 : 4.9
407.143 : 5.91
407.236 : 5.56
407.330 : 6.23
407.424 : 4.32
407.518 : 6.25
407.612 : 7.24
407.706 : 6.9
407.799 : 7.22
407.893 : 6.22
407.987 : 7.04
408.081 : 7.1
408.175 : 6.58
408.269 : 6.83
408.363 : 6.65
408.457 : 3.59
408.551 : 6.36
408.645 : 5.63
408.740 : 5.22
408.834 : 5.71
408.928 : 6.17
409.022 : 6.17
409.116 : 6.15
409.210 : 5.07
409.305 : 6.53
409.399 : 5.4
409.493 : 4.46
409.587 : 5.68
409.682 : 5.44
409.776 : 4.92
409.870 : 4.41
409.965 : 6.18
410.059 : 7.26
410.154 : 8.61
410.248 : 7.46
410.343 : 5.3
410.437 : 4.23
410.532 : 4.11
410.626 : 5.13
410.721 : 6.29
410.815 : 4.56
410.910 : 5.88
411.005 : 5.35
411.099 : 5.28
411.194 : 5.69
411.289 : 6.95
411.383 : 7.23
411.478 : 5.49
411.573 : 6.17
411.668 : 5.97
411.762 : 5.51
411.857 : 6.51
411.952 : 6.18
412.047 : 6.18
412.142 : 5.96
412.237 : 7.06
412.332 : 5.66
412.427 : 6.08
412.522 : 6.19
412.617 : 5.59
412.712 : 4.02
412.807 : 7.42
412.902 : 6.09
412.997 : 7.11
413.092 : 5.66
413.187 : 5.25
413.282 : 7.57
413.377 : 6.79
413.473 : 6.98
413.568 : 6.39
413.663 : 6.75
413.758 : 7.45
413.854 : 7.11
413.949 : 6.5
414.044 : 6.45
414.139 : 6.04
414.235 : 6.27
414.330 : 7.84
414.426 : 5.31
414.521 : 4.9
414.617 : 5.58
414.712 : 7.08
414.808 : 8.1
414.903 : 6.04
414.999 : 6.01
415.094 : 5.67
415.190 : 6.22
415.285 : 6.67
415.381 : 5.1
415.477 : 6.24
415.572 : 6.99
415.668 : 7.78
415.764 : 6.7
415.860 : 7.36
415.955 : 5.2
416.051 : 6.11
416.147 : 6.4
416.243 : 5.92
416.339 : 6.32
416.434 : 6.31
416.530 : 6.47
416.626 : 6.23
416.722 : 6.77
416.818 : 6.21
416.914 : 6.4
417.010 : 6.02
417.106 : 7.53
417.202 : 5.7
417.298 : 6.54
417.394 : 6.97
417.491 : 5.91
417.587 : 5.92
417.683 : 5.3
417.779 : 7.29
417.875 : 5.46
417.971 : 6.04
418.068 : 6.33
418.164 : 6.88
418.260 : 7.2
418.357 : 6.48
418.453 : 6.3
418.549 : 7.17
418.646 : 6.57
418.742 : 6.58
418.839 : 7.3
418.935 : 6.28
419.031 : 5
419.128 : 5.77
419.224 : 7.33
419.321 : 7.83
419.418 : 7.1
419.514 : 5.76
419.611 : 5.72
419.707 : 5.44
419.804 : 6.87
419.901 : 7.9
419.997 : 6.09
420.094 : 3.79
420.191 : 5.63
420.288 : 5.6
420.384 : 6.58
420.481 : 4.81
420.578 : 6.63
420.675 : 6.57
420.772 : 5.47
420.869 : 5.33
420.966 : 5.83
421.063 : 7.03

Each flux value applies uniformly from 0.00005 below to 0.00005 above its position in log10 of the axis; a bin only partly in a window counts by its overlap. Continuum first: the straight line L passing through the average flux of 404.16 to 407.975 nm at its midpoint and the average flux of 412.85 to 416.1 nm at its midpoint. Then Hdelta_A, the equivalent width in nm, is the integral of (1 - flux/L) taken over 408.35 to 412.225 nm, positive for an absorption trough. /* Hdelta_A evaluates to 0.36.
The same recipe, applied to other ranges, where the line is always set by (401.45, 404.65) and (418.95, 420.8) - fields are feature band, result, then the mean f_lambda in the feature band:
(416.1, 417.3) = -0.03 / 6.37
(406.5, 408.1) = 0.08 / 6.21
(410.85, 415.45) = 0.08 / 6.23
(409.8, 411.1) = 0.14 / 5.72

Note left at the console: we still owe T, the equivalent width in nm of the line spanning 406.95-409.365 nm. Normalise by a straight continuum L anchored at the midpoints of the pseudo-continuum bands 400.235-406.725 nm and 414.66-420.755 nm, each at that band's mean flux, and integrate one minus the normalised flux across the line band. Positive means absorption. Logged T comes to 0.14 nm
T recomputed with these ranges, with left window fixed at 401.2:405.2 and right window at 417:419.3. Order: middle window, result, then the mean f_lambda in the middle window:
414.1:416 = 0.035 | 6.36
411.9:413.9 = 0.046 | 6.35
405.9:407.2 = 0.112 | 6.03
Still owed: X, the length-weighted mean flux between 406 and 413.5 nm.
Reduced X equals 6.01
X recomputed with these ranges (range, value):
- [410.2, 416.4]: 6.18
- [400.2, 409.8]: 6.36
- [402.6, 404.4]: 6.83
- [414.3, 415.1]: 6.28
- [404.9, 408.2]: 6.25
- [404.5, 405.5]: 6.63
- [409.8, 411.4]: 5.84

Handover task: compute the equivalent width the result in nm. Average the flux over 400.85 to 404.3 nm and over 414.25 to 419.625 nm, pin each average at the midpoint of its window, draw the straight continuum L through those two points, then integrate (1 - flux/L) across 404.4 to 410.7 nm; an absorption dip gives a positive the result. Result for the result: 0.54 nm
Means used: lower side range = 6.76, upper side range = 6.4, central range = 6.07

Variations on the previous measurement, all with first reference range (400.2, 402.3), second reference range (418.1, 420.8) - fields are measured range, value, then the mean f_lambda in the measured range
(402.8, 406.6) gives 0.03 nm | 6.55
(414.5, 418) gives 0.03 nm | 6.32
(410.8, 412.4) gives 0.11 nm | 6.01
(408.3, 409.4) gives 0.13 nm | 5.75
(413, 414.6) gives -0.01 nm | 6.45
